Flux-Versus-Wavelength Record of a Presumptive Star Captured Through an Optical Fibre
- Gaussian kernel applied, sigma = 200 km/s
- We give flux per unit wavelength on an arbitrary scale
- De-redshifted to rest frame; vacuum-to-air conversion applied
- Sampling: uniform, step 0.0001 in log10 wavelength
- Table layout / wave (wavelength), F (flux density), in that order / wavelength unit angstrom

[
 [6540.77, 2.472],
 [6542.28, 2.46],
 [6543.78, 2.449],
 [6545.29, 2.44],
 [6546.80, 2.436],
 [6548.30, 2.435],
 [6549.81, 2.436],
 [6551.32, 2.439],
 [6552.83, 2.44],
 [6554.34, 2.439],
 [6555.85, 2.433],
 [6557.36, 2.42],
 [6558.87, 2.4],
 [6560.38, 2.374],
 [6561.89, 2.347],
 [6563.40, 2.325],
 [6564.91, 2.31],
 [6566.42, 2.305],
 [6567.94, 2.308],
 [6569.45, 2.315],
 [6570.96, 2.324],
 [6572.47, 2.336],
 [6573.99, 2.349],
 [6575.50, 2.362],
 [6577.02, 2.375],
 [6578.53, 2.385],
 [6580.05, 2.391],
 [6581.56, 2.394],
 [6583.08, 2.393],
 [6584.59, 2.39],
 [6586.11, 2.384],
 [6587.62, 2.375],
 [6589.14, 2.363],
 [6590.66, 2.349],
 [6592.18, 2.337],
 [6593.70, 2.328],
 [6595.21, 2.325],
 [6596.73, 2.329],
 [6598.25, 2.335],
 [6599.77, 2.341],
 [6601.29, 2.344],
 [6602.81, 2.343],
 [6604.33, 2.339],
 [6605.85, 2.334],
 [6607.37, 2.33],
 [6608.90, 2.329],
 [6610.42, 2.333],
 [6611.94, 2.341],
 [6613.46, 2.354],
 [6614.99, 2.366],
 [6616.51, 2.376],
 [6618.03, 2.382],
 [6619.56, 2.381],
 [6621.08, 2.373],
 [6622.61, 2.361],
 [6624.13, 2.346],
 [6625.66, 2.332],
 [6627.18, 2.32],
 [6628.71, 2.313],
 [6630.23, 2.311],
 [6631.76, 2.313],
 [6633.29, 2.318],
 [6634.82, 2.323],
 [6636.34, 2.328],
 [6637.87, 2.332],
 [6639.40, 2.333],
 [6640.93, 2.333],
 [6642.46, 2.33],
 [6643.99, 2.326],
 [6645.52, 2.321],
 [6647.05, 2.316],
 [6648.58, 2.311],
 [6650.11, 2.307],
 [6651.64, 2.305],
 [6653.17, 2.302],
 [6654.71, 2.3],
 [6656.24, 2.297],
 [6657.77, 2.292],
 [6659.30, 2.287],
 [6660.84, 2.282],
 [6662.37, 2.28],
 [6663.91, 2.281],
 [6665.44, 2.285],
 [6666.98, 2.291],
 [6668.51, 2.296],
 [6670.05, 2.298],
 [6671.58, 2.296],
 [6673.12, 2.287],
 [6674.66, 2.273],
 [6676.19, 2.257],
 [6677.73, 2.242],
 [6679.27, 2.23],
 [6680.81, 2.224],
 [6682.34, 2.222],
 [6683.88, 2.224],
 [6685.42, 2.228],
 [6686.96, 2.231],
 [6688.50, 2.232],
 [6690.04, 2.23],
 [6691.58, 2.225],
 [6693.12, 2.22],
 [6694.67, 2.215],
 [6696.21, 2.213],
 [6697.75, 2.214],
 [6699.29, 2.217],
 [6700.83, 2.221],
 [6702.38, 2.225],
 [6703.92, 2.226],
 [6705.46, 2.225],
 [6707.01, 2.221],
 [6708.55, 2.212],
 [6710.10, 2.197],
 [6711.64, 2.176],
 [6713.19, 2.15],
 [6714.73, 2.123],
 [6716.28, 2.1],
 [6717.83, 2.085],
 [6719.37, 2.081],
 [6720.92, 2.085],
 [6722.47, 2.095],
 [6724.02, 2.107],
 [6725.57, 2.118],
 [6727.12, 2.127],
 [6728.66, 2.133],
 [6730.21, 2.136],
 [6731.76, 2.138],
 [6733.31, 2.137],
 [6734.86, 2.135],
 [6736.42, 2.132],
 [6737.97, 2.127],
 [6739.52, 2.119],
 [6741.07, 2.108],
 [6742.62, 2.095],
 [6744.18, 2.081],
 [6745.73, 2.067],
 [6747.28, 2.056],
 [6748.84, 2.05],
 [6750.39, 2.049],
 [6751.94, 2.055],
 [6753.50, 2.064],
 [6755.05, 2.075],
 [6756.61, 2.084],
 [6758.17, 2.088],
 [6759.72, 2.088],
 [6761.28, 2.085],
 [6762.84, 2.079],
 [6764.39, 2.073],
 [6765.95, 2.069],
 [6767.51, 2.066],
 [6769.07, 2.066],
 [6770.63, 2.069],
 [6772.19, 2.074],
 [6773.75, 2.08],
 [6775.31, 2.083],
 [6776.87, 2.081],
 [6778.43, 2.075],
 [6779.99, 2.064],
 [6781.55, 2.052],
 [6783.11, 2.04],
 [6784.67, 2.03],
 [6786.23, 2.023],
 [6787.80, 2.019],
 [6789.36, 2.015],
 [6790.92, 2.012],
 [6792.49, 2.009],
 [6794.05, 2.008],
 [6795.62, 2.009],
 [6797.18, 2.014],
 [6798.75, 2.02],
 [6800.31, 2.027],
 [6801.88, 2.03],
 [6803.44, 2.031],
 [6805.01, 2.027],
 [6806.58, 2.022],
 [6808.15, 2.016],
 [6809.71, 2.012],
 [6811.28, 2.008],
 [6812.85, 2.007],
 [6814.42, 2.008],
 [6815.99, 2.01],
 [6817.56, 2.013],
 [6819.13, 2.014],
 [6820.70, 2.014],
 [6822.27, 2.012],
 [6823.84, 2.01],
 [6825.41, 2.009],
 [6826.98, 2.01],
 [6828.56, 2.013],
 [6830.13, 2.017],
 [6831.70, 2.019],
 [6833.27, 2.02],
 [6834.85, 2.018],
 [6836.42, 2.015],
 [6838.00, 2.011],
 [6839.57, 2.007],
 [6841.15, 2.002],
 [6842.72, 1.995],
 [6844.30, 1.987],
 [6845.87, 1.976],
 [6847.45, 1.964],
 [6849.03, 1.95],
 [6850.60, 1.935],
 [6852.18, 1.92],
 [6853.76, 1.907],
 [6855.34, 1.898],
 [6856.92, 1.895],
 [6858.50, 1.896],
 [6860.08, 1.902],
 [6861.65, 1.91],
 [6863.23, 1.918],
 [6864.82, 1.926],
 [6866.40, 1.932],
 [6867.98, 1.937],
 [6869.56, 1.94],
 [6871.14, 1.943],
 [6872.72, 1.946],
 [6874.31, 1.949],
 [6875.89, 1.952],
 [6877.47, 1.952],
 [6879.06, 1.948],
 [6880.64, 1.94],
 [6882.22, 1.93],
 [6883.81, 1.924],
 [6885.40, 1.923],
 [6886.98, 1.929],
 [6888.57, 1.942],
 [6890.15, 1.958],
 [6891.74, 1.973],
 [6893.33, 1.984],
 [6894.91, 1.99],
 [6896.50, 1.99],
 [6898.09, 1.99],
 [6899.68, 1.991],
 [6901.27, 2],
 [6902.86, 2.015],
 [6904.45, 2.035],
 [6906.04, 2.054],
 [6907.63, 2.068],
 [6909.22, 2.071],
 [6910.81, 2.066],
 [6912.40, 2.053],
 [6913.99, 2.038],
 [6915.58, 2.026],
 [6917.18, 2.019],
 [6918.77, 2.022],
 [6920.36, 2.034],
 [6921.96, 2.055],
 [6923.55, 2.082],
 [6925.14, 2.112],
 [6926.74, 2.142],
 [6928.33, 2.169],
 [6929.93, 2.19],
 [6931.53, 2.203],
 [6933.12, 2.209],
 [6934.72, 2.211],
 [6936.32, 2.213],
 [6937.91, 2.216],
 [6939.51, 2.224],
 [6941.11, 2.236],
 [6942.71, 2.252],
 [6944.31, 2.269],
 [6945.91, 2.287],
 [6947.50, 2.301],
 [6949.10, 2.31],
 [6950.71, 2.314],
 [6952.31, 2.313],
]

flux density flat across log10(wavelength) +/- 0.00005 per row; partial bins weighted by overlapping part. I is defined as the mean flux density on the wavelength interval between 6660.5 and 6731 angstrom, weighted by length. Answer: 2.21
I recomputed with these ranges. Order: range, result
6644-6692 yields 2.27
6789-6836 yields 2.02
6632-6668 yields 2.31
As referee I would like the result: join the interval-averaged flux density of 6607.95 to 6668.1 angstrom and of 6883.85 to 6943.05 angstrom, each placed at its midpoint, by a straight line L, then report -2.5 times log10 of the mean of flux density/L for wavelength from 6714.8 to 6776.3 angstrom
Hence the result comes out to 0.07 mag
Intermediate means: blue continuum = 2.32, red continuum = 2.07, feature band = 2.09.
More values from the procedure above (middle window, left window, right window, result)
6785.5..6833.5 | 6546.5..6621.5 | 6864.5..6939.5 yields 0.058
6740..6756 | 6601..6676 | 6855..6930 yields 0.055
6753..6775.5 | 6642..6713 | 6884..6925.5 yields 0.045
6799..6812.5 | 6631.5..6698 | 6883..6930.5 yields 0.058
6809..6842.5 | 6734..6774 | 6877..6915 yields 0.013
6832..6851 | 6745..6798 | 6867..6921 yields 0.013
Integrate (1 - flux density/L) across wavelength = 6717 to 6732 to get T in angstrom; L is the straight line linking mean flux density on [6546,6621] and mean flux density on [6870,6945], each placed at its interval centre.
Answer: 0.8 angstrom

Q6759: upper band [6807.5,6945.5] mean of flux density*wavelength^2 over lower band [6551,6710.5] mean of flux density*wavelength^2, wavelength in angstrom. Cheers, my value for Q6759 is 0.9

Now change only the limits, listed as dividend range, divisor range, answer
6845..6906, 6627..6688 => 0.91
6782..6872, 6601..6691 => 0.91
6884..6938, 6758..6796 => 1.04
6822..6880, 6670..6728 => 0.93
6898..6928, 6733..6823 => 1.04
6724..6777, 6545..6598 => 0.93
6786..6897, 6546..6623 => 0.90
